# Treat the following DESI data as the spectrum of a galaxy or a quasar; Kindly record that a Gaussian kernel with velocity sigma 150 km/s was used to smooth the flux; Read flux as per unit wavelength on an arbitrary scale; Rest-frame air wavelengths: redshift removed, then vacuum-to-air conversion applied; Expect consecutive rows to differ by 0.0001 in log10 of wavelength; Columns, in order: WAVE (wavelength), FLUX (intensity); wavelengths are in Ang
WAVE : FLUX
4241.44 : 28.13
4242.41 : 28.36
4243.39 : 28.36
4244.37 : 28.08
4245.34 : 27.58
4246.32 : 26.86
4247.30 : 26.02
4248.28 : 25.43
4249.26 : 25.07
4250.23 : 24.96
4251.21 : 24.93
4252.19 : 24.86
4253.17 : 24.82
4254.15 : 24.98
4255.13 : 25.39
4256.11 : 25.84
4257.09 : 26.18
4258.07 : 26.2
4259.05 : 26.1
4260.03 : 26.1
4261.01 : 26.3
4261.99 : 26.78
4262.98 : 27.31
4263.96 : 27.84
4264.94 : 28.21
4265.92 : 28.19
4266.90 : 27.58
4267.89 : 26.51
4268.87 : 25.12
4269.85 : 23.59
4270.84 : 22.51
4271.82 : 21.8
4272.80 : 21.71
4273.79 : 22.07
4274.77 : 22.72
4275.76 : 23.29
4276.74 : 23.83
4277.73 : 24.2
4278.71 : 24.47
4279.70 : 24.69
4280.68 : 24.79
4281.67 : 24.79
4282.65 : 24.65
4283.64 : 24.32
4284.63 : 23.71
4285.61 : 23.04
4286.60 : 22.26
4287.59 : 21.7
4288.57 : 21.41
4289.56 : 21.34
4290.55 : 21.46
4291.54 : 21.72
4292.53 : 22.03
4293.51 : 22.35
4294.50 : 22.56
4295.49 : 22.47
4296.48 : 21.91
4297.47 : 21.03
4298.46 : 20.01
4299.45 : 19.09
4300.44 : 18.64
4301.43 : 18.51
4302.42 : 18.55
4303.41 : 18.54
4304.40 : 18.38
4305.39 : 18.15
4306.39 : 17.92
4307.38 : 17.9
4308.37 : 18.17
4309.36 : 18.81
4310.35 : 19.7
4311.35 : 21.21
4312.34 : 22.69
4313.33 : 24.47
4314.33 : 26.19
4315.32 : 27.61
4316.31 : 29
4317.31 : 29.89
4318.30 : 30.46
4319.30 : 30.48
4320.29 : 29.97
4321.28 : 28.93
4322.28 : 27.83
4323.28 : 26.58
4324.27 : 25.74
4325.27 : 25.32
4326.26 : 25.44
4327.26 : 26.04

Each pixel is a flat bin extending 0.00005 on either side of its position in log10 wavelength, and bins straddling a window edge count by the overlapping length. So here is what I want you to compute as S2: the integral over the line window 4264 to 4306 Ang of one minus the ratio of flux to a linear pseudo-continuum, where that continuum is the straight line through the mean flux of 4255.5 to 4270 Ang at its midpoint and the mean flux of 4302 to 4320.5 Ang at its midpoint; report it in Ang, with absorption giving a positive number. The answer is 4.00 Ang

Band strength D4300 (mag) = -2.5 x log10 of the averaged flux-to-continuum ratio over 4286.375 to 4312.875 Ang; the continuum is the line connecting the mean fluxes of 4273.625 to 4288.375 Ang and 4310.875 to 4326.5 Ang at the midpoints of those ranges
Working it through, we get 0.24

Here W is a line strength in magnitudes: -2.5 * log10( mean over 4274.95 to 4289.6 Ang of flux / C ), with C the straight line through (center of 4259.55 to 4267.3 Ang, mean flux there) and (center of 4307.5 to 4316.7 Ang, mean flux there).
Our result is 0.089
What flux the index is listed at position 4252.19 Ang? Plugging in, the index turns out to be 24.86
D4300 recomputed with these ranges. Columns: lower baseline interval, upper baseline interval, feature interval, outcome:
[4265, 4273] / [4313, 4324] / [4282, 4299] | 0.18 mag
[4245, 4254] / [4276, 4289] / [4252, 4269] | -0.06 mag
